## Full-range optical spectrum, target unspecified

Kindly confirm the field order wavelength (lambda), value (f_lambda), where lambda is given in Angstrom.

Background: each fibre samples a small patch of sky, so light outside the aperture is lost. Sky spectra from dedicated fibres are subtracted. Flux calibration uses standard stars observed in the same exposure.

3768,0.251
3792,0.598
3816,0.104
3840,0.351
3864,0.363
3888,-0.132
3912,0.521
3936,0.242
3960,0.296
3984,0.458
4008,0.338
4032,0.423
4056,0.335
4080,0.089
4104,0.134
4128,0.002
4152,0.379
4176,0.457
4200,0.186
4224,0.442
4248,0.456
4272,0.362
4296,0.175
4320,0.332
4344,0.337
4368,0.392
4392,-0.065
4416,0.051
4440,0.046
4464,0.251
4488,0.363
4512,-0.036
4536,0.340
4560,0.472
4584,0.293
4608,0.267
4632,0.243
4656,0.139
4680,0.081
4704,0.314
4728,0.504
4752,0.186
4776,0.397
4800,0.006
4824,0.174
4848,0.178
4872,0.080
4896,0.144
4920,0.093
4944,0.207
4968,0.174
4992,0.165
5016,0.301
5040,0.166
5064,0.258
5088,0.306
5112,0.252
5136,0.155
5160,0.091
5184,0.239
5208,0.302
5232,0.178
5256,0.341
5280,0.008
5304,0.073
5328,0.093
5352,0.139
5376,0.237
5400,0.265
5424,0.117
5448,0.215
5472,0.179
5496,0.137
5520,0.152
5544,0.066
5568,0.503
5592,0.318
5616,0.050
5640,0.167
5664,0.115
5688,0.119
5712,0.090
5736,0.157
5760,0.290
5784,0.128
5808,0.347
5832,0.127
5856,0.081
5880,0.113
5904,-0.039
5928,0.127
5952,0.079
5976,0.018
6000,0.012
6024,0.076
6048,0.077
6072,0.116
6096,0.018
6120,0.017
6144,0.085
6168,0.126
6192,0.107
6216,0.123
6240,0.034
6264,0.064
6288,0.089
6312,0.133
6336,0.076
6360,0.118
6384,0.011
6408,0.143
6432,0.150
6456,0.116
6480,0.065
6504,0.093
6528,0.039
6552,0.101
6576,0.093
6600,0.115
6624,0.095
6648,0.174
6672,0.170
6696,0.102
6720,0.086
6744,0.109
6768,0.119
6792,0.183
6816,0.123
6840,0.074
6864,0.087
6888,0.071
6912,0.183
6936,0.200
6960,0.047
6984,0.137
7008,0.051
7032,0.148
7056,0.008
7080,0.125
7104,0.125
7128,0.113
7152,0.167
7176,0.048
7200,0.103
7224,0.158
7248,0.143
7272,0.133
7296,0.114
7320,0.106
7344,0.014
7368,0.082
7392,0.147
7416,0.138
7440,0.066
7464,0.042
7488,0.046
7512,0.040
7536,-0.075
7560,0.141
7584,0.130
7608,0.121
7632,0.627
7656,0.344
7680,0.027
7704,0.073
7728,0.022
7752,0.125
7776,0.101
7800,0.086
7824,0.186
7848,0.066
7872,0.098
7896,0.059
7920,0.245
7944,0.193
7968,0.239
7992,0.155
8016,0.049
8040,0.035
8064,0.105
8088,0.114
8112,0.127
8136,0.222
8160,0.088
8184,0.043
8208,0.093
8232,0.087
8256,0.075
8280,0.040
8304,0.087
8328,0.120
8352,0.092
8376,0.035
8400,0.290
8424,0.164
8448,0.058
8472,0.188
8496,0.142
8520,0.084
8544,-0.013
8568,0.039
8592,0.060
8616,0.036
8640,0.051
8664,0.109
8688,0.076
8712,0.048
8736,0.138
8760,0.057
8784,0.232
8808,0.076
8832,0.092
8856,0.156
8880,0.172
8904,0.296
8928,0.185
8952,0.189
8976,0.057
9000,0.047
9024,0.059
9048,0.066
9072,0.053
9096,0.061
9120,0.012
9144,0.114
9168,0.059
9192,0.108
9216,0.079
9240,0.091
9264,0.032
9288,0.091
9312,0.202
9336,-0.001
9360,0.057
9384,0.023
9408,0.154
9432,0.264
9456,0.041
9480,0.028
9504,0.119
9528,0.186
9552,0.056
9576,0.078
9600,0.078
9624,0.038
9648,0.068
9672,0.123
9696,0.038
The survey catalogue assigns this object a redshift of 1.050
